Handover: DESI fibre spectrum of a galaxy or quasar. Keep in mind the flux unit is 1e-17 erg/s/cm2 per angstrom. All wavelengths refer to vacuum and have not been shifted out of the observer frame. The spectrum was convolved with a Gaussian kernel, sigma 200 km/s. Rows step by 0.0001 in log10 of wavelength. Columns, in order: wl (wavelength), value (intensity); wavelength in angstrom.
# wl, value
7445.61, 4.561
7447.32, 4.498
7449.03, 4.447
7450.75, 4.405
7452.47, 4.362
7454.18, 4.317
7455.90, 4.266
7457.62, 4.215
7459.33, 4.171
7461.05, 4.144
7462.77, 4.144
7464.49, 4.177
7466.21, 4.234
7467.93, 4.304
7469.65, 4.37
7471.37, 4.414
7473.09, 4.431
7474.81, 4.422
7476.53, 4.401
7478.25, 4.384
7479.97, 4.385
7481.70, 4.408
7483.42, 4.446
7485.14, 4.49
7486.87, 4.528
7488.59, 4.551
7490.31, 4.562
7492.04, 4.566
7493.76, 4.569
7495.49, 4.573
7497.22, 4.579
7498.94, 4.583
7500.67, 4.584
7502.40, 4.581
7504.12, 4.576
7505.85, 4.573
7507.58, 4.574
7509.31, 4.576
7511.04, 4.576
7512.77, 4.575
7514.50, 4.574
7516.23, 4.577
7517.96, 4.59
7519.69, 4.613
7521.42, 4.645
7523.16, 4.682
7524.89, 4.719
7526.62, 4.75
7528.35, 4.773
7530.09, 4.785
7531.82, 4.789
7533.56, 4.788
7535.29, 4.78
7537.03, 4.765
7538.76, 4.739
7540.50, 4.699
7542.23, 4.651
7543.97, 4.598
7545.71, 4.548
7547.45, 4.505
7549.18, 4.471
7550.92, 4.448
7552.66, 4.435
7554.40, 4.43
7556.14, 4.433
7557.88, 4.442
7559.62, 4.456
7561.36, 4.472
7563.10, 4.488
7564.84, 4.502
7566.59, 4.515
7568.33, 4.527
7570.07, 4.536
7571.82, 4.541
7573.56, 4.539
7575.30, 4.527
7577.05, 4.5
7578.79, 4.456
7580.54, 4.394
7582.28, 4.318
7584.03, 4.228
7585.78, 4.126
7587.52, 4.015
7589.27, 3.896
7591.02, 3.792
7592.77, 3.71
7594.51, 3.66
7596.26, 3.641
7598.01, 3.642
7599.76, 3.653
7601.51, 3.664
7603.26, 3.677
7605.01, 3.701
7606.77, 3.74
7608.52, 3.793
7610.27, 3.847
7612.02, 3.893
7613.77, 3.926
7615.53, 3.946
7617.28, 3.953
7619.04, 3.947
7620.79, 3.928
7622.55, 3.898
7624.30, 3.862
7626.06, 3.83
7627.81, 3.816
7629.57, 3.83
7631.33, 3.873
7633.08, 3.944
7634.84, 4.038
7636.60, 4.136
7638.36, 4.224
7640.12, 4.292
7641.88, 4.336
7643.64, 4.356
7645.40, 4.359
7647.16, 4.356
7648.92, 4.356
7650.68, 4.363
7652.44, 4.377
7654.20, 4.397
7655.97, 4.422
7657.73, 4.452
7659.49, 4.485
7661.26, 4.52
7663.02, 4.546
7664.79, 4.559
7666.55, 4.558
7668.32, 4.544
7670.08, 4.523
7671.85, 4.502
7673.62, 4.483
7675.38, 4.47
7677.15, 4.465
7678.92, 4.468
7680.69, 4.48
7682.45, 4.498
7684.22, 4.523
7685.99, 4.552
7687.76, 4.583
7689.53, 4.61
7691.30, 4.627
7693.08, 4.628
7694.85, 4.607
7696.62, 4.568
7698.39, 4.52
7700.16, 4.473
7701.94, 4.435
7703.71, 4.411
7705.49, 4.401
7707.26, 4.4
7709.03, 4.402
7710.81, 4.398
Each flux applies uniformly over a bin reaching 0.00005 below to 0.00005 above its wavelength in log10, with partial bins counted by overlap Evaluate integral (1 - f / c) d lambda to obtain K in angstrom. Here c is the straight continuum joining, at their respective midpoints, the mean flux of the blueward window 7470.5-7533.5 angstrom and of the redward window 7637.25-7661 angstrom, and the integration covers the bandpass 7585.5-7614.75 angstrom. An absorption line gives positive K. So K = 4.32 angstrom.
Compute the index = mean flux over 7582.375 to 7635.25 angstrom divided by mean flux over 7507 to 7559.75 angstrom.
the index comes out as 0.84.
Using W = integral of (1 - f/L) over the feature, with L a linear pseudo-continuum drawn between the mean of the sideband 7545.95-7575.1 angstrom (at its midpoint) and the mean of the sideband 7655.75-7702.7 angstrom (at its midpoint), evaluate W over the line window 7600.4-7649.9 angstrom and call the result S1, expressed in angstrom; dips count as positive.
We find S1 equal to 5.8 angstrom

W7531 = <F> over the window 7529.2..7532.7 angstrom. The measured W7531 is 4.78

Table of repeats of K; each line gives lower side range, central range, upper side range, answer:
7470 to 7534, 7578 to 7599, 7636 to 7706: 2.46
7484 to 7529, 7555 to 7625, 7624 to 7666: 4.67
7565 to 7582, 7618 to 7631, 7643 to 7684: 1.75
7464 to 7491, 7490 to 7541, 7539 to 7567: -2.10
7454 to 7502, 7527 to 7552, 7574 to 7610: -3.01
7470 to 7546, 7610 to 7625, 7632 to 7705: 1.91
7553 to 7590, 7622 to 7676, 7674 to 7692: 2.49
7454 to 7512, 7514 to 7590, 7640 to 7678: -1.57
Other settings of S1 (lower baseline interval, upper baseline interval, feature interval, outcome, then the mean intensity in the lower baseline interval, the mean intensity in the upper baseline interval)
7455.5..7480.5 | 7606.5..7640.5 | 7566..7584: -1.9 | 4.3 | 3.93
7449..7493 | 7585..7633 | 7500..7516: -1.3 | 4.37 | 3.83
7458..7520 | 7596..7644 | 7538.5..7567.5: -2.2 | 4.46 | 3.9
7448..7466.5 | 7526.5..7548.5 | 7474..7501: -0.4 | 4.26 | 4.7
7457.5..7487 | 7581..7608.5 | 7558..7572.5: -2.0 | 4.34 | 3.84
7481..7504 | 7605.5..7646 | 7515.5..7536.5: -1.5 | 4.54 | 3.98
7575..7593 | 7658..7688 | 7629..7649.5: 1.0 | 4.18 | 4.51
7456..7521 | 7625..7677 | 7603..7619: 1.9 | 4.46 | 4.31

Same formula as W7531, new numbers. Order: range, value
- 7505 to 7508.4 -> 4.57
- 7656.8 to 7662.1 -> 4.49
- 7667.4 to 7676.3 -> 4.5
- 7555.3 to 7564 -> 4.46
